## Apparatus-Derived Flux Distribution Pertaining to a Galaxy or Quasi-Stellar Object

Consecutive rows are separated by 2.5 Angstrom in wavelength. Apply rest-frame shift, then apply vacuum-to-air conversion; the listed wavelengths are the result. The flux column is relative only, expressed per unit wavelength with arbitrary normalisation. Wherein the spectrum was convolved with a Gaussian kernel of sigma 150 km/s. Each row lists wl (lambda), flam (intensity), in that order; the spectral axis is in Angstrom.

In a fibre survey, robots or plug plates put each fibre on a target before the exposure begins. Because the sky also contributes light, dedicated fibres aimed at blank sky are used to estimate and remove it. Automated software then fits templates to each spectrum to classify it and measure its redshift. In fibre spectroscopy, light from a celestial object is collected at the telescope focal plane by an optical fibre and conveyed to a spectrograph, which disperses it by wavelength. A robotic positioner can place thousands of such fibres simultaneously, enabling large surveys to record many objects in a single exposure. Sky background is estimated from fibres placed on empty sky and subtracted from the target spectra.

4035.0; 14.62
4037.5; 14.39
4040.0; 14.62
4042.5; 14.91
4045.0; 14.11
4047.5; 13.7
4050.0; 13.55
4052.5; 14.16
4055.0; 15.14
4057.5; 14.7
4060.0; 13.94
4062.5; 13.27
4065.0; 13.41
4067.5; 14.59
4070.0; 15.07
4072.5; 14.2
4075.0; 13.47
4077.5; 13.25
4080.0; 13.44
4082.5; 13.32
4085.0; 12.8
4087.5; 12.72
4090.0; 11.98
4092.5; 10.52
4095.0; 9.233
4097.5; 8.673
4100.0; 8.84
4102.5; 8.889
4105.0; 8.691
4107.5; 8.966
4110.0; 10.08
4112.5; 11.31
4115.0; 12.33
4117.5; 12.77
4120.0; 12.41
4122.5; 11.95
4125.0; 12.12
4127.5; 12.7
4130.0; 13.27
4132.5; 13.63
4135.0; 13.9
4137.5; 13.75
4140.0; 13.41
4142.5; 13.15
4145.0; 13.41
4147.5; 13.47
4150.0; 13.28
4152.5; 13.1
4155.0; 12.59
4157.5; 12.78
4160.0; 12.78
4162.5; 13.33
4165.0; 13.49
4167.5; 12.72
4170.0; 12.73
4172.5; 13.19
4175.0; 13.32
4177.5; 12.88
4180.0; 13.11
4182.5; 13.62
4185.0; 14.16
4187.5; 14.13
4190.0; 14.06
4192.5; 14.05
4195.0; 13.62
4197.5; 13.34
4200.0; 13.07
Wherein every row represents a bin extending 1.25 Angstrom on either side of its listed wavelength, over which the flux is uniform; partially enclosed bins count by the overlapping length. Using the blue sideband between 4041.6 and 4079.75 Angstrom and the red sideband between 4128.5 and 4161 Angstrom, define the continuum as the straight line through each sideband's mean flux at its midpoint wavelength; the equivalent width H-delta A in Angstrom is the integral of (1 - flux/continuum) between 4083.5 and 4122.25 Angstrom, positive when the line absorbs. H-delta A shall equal 8.3 Angstrom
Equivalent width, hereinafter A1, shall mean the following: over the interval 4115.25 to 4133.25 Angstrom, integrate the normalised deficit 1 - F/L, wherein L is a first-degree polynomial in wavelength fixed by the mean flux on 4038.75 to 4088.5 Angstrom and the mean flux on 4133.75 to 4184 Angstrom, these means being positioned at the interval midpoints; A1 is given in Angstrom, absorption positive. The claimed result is 1.1 Angstrom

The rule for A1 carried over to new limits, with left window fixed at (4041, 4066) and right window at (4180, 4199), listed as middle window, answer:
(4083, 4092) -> 1.0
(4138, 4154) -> 0.7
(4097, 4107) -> 3.7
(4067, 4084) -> 0.2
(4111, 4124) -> 1.7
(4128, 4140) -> 0.3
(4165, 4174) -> 0.6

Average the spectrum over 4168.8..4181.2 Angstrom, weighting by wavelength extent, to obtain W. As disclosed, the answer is 13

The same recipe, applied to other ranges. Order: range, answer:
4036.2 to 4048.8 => 14.3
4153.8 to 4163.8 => 12.9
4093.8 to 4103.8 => 8.91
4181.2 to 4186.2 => 13.9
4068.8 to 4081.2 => 13.9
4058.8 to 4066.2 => 13.5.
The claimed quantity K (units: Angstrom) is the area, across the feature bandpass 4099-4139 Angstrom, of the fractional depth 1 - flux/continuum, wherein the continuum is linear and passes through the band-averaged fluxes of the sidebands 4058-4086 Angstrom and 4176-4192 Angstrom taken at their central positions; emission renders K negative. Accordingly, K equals 6.1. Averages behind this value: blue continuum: 13.7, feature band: 11.6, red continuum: 13.7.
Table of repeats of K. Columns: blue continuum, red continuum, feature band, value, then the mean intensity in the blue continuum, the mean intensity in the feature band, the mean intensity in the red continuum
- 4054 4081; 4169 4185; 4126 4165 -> 0.6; 14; 13.2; 13.2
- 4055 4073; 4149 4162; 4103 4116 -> 3.3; 14.2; 10.2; 12.9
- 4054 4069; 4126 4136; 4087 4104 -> 4.7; 14.2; 9.99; 13.3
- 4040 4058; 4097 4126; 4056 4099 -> -0.6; 14.3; 12.8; 10.6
